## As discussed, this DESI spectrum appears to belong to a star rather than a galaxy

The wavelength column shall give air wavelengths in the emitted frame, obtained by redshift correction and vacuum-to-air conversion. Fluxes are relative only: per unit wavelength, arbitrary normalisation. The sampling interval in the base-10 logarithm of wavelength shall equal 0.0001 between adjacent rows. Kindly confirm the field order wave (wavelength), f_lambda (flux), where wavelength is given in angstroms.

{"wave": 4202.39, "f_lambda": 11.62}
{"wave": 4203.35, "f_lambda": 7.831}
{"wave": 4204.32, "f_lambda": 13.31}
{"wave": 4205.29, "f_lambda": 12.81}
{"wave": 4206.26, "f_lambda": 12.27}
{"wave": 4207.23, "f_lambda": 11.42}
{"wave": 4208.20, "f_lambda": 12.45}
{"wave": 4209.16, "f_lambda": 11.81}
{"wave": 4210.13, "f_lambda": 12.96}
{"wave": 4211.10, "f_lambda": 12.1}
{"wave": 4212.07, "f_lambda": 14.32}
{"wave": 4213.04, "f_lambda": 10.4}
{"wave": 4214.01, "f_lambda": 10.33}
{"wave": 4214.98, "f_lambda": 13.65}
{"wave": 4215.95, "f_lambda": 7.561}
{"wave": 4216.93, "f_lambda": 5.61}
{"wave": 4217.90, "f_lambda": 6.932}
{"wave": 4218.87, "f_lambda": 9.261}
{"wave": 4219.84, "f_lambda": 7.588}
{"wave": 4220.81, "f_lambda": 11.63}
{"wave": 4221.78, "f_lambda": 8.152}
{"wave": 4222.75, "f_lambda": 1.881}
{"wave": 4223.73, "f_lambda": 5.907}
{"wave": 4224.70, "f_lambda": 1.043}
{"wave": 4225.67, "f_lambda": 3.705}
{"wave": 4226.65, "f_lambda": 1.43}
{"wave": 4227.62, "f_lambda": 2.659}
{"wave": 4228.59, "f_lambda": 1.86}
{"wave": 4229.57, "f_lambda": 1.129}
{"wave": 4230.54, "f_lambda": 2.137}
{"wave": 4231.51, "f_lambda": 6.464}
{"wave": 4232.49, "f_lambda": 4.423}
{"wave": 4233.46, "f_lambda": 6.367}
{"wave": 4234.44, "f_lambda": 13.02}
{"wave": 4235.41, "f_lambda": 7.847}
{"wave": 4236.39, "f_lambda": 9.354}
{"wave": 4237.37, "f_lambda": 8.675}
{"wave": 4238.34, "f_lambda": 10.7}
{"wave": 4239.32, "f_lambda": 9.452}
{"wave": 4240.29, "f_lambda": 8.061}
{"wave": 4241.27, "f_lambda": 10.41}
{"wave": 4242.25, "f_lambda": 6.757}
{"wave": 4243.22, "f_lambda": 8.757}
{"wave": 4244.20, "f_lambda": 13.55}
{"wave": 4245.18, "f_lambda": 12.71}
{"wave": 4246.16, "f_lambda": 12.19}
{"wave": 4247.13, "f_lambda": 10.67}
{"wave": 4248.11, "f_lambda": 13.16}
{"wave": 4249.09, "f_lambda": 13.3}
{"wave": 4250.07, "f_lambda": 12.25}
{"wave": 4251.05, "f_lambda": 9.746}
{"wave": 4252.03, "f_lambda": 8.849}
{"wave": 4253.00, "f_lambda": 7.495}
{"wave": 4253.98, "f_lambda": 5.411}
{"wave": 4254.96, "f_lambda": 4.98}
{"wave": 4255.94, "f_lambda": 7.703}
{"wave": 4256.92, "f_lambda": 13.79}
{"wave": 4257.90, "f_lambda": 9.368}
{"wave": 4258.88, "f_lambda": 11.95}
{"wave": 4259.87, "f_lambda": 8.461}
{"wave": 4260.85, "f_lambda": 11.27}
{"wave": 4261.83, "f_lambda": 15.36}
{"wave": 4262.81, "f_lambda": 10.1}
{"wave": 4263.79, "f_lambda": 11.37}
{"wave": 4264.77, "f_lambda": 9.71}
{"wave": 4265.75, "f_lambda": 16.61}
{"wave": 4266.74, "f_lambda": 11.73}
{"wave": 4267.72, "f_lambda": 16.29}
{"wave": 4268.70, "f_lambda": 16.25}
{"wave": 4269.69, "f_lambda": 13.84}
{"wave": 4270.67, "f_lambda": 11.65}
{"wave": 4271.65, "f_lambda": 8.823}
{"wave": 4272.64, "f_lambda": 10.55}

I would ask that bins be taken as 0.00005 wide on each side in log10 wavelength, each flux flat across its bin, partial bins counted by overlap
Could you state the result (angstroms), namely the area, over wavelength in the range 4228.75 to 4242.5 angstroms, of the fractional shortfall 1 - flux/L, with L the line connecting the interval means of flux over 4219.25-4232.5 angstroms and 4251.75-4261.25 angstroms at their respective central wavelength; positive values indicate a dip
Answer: -3.4 angstroms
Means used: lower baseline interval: 4.32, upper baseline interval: 8.91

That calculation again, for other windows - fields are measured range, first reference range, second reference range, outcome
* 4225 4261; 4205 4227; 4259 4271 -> 9.19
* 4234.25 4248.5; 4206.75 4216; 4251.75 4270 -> 1.40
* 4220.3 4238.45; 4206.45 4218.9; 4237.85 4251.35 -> 8.74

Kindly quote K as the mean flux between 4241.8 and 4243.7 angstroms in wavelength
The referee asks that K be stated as 7.8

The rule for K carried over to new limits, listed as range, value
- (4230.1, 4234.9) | 6.49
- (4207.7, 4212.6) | 12.7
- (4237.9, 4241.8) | 9.6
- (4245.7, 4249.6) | 12.3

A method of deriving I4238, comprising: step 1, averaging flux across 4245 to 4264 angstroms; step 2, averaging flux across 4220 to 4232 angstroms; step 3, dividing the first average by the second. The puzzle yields 2.55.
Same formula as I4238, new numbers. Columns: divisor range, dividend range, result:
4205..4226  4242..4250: 1.25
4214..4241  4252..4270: 1.67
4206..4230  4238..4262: 1.29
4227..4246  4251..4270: 1.44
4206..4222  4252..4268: 1.01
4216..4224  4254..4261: 1.29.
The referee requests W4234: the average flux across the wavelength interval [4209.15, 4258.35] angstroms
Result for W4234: 8.39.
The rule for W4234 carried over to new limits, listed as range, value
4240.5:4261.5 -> 10.1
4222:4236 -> 4.39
